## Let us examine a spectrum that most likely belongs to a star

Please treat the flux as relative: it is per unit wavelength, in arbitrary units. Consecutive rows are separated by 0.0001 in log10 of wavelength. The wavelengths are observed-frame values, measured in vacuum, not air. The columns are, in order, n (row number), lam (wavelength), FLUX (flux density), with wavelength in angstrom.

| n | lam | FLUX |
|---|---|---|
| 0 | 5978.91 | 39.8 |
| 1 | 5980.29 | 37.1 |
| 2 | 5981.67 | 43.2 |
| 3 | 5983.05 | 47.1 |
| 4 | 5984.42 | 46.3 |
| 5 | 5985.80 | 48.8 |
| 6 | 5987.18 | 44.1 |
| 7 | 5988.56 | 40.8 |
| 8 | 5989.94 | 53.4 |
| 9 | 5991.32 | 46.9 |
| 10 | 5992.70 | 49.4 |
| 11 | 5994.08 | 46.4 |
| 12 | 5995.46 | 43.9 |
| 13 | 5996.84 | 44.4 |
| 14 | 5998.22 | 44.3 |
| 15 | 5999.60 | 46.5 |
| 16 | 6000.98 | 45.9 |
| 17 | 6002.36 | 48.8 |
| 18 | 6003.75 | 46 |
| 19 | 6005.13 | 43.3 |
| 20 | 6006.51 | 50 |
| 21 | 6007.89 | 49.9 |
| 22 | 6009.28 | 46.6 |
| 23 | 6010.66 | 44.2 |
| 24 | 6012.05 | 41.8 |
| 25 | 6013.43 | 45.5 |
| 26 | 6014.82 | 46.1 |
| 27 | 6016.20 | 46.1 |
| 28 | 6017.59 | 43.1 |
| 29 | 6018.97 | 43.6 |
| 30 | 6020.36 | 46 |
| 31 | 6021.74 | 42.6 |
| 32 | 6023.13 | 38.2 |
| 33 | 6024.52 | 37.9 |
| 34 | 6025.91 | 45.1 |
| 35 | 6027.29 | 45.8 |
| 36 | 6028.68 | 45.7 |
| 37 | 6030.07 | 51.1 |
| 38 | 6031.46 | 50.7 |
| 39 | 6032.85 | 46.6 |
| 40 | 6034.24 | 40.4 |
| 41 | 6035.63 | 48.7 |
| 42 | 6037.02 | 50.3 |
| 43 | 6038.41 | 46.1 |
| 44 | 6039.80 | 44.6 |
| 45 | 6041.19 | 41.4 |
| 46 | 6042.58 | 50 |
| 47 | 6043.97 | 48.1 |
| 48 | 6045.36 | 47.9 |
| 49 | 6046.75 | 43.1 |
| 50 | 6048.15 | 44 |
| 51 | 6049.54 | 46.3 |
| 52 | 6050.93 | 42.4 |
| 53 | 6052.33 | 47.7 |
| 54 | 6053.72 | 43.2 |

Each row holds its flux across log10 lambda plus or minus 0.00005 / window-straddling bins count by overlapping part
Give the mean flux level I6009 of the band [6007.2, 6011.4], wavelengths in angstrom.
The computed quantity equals 46.8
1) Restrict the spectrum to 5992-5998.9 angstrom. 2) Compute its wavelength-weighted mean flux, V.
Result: 45.7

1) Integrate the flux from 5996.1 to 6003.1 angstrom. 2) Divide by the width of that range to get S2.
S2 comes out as 46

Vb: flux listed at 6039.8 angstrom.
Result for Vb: 44.6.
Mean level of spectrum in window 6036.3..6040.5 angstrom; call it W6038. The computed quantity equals 47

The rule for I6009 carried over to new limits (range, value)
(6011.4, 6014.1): 43.7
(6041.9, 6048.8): 46.6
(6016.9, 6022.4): 43.9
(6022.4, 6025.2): 38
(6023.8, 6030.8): 45.1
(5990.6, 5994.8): 47.6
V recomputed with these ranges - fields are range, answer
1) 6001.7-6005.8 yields 46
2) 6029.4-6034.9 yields 47.2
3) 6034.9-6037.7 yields 49.4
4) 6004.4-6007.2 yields 46.8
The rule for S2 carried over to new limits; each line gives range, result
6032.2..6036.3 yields 45.2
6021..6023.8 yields 40.6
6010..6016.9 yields 44.7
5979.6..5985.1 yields 43.4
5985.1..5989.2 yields 44.6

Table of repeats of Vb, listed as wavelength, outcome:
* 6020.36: 46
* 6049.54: 46.3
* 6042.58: 50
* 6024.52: 37.9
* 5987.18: 44.1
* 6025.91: 45.1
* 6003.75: 46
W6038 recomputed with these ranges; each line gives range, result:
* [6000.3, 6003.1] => 47.2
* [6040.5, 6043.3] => 45.8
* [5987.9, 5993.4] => 47.6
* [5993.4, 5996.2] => 45.1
